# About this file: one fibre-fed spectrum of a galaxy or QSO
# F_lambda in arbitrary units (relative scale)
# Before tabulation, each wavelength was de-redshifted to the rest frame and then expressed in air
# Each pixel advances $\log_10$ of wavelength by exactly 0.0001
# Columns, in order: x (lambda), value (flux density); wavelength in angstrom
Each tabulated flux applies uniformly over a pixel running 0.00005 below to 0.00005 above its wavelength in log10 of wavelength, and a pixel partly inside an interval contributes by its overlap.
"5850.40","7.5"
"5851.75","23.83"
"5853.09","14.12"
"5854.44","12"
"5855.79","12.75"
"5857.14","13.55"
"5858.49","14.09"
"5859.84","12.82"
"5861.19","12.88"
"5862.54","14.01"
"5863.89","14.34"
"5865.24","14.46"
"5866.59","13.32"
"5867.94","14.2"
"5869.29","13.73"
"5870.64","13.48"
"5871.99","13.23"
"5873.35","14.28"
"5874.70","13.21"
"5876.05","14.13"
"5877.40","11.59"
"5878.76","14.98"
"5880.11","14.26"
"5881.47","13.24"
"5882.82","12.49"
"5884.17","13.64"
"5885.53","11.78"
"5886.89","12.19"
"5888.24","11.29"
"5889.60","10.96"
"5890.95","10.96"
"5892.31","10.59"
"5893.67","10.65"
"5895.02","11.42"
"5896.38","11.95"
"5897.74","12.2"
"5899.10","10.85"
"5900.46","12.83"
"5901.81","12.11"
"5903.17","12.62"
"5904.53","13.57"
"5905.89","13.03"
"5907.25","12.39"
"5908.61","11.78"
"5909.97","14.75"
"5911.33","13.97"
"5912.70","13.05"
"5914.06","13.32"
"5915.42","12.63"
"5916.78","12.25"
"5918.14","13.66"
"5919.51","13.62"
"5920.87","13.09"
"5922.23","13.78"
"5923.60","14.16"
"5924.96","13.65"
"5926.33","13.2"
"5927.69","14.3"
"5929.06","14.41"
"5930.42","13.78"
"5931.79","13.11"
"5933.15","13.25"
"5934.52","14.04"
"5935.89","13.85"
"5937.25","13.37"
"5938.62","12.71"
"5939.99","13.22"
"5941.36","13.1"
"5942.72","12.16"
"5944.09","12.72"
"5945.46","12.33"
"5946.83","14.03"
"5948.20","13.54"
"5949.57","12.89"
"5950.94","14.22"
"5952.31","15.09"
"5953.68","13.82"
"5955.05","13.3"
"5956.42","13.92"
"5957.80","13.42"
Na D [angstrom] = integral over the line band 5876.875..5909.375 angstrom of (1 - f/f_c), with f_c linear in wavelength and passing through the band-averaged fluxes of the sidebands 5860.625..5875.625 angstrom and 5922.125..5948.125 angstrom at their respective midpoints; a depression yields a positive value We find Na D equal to 3.3 angstrom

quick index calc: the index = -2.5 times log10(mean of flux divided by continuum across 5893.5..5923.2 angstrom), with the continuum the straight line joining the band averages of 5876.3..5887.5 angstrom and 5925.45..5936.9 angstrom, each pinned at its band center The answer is 0.06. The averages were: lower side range 13.1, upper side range 13.7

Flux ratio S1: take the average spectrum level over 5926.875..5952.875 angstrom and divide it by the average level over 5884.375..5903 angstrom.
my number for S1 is 1.2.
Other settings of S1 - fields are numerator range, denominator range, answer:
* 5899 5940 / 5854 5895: 1.02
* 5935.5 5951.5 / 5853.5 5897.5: 1.02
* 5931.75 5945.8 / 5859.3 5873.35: 0.96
